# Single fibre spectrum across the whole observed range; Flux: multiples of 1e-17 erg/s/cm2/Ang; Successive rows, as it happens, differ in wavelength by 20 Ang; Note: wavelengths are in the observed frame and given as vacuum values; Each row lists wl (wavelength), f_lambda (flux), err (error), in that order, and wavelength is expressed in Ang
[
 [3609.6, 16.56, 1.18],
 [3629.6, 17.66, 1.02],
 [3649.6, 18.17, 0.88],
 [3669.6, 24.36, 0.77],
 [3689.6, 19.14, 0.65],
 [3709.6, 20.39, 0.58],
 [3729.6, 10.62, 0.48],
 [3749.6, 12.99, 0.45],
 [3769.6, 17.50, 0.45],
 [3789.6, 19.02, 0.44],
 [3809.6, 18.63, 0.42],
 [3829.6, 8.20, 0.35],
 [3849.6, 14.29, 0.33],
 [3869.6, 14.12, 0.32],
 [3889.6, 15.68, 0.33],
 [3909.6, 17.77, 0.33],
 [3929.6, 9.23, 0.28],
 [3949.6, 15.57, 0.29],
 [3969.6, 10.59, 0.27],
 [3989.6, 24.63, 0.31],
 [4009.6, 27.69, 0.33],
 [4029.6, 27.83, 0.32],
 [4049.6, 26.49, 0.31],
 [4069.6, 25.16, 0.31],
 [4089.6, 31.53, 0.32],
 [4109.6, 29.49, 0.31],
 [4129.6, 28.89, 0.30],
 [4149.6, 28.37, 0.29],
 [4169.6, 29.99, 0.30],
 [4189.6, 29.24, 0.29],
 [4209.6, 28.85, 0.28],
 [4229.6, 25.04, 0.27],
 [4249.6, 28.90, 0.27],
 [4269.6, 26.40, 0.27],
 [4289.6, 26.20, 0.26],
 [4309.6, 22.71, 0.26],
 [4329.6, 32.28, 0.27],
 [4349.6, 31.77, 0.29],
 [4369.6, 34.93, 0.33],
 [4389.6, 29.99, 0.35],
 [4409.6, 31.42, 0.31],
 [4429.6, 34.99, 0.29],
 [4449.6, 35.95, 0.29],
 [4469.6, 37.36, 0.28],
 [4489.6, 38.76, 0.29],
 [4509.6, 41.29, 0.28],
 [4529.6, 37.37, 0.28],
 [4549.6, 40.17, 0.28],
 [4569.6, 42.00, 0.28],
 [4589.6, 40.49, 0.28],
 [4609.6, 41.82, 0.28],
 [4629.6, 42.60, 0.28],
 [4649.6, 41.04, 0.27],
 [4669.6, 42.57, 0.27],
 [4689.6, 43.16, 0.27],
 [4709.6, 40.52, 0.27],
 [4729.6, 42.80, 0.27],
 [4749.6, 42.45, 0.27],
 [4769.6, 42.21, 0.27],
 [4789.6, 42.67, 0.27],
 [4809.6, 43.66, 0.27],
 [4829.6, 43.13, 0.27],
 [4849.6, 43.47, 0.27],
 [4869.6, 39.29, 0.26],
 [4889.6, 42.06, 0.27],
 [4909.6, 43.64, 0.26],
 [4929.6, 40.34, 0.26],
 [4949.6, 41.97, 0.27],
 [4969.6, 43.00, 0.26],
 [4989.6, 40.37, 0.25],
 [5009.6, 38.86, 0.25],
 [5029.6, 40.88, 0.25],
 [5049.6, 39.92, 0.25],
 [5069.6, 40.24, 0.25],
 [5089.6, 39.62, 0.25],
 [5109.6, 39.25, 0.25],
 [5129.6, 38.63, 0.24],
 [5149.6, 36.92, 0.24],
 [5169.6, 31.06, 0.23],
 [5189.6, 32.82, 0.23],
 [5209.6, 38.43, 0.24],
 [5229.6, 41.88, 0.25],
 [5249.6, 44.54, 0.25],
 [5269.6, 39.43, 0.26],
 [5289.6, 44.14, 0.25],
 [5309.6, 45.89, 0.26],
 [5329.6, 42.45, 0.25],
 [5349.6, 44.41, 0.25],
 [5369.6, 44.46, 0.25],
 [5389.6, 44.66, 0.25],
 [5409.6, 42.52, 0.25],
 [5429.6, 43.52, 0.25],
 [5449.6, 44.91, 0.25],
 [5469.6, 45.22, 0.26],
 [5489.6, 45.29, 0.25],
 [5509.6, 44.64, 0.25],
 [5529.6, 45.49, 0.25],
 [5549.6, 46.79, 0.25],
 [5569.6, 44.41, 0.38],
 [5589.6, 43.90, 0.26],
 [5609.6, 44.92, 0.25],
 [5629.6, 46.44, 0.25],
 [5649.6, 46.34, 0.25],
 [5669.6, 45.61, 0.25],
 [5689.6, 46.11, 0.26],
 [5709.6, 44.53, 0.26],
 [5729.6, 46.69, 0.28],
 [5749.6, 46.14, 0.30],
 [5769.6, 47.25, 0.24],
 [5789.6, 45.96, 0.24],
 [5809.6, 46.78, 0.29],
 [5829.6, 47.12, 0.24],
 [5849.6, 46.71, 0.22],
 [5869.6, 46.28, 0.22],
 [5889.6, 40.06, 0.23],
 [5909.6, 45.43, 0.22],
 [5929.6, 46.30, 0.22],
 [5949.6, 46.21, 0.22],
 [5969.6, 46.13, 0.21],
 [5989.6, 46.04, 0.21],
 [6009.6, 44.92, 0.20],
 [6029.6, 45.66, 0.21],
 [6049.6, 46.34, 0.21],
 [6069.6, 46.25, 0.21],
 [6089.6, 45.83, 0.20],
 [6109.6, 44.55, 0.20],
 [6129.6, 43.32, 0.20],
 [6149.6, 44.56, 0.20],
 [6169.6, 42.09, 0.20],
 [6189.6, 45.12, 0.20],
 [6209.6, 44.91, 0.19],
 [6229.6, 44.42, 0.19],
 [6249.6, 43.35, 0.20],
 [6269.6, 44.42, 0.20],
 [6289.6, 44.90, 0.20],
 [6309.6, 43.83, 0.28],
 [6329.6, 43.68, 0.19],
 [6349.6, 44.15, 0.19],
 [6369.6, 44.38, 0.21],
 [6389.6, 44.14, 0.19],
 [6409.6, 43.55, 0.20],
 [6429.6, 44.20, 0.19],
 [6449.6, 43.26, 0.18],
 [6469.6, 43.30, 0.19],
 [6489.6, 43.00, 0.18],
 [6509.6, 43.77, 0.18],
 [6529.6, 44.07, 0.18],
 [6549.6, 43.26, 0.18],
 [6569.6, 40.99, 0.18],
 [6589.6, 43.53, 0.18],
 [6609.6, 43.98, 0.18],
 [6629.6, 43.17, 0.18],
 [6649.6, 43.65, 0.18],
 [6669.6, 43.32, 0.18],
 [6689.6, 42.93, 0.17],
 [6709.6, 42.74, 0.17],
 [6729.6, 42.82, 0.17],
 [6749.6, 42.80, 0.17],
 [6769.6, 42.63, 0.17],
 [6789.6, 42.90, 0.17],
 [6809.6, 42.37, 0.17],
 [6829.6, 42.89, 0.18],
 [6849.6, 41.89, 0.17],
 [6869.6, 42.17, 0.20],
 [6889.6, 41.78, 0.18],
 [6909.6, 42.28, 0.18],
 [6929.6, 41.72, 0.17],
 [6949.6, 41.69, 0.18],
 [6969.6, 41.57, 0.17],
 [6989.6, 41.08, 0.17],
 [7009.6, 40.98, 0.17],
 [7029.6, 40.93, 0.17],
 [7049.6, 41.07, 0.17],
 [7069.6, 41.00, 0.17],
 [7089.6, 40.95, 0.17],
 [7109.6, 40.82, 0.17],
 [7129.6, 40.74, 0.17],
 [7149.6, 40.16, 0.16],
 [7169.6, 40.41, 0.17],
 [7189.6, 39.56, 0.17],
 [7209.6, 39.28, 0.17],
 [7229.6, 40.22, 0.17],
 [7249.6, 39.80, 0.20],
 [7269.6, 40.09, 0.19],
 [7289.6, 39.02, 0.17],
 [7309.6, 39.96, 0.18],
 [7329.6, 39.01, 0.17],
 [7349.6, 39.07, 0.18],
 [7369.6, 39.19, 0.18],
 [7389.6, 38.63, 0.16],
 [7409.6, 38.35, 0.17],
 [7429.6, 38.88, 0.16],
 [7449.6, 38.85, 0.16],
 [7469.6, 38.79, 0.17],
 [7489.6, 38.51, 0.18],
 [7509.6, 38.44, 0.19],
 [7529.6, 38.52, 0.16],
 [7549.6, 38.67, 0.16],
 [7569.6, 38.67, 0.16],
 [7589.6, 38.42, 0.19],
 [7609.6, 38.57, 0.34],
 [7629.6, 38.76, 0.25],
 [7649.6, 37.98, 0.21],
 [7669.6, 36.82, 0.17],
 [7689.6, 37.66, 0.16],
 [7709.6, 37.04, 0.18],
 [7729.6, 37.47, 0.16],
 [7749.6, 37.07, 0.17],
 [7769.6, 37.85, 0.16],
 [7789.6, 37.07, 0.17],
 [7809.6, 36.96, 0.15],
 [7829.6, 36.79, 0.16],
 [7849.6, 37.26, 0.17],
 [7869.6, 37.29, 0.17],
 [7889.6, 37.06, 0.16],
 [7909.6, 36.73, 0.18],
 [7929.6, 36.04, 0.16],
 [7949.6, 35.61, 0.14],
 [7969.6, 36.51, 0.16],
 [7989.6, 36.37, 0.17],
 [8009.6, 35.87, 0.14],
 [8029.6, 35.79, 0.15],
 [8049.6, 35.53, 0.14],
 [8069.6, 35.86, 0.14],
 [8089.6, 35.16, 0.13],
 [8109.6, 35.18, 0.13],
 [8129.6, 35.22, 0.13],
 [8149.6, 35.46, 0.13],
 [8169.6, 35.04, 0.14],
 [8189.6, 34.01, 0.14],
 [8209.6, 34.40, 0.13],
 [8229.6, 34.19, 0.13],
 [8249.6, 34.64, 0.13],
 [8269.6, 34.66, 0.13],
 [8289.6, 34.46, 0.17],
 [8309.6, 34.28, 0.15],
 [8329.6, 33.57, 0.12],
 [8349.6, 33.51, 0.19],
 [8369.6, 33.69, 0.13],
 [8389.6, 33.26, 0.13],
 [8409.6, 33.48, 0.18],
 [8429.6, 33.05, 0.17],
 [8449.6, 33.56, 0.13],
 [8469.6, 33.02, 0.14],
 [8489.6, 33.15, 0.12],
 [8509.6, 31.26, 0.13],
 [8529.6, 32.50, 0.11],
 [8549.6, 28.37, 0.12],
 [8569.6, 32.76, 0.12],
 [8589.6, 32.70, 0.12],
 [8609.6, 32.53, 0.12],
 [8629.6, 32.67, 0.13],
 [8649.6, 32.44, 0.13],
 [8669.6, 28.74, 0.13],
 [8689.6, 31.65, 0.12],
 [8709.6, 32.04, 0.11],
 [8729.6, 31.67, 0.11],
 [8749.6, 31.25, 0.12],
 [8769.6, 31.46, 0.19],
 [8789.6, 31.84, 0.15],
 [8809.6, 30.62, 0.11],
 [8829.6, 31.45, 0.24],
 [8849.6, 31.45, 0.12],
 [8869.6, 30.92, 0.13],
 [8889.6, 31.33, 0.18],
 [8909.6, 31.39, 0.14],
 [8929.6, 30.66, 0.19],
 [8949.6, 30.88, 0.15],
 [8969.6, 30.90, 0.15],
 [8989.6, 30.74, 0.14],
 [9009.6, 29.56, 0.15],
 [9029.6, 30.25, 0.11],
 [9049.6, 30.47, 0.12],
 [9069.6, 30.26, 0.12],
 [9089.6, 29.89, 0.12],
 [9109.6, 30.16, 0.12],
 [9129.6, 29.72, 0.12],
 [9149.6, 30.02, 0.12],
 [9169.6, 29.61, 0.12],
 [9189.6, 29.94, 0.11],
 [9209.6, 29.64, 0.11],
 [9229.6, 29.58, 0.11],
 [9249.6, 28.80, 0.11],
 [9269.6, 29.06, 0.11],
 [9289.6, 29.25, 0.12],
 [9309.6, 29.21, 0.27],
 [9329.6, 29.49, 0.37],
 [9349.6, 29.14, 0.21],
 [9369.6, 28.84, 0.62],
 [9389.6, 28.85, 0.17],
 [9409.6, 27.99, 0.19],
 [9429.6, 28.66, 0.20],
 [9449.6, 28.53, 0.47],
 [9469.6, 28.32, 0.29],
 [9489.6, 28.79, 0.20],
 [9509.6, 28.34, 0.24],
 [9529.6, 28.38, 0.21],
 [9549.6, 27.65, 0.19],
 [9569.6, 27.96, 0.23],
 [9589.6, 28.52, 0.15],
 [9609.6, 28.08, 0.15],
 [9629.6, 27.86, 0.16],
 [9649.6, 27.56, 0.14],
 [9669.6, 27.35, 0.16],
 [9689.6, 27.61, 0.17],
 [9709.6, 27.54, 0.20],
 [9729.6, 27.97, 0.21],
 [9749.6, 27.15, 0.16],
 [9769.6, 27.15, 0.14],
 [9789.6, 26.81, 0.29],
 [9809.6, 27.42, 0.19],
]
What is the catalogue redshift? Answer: 0.000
